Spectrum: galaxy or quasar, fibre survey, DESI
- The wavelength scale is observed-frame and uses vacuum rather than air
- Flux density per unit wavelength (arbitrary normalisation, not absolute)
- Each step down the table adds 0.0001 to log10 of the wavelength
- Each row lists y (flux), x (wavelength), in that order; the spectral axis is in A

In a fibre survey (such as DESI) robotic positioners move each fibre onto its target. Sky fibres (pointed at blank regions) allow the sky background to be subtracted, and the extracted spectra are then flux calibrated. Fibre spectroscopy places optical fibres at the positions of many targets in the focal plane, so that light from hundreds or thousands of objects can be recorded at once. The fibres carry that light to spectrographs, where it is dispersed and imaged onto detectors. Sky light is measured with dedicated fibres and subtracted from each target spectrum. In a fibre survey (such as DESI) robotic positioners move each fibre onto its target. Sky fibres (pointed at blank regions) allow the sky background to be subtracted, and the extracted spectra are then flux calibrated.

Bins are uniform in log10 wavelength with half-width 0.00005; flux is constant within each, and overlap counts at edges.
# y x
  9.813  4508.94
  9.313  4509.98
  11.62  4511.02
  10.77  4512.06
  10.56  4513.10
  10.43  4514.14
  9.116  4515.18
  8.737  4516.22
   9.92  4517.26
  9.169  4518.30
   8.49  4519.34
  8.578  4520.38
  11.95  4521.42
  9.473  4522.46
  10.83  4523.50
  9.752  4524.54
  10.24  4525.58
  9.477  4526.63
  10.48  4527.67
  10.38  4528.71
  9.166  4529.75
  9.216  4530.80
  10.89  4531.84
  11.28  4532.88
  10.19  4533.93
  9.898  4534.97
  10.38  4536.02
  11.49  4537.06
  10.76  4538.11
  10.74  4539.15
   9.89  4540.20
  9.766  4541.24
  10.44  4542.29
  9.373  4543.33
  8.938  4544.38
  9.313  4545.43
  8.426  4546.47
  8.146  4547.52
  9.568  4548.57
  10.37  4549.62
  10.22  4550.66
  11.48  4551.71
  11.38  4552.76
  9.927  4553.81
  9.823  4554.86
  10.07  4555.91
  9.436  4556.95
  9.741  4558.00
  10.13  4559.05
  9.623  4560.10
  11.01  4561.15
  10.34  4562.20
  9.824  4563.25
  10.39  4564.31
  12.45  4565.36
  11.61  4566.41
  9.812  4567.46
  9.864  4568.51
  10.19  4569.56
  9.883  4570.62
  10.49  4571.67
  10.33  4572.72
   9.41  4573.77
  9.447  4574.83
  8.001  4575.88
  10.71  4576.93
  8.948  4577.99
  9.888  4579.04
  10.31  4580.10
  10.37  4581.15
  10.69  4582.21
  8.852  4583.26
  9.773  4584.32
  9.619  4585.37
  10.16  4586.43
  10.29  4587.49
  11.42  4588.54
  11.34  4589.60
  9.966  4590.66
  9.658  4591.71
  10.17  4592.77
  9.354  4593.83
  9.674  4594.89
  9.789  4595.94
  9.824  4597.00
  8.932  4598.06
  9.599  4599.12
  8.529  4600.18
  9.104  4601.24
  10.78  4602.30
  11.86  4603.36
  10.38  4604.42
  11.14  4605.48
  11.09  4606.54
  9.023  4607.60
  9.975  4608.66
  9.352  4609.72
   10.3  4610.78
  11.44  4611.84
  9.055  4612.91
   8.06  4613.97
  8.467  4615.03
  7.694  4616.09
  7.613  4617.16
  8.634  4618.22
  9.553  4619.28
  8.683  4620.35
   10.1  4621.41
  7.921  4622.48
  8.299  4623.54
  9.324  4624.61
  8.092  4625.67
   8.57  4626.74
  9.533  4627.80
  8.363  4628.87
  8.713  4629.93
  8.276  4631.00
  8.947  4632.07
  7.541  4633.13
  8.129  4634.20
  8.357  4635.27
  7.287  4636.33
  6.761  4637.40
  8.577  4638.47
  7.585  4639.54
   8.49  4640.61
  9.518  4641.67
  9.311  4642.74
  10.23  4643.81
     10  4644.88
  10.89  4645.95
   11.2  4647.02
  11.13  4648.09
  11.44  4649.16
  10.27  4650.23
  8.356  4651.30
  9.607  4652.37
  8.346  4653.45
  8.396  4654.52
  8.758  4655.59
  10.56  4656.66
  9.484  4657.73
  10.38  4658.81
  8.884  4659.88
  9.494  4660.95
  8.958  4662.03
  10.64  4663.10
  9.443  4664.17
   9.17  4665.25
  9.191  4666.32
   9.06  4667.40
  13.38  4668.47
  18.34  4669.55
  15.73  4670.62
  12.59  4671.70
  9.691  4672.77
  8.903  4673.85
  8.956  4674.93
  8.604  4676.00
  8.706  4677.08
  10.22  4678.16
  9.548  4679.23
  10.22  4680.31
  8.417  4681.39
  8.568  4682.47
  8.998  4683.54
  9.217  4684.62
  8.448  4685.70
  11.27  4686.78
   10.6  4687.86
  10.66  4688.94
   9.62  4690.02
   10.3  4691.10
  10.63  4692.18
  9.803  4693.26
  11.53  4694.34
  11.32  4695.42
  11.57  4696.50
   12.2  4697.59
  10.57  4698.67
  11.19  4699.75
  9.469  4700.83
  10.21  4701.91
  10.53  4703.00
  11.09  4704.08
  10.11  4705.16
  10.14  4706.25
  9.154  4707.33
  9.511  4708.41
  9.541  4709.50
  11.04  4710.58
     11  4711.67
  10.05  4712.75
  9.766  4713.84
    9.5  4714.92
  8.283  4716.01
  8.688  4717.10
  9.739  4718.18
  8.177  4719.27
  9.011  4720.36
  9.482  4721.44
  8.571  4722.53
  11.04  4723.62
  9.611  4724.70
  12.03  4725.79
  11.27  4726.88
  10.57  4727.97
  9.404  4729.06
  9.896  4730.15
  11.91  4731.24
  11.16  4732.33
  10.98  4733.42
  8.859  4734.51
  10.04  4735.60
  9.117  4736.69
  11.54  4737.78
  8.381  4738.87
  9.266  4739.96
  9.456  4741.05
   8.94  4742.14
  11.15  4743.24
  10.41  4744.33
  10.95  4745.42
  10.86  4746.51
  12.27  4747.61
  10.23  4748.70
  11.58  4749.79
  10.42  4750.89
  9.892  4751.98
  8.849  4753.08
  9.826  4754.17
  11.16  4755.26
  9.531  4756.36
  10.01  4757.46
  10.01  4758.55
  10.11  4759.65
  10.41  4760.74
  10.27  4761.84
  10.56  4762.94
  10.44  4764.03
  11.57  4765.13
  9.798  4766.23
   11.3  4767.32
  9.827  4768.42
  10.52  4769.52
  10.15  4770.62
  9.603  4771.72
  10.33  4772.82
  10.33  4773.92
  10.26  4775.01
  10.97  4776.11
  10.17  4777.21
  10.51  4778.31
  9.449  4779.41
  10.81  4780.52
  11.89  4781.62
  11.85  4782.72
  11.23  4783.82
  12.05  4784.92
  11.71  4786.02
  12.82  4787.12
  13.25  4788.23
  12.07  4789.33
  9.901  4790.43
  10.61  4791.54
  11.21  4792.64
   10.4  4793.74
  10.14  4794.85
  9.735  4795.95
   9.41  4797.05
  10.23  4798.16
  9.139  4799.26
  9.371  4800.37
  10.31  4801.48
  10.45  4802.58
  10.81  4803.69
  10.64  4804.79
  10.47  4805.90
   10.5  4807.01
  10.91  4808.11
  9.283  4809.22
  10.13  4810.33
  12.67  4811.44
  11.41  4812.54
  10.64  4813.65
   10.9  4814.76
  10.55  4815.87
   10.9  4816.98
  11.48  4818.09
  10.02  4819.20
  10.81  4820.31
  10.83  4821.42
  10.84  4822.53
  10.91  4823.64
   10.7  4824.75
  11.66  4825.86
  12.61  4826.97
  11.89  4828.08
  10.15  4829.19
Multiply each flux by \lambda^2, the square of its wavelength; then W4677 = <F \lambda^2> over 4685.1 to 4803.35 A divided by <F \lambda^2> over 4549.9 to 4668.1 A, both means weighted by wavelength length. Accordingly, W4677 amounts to 1.14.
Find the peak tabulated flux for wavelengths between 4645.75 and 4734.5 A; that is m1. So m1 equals 18.34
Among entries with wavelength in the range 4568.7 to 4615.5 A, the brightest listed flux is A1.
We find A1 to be 11.86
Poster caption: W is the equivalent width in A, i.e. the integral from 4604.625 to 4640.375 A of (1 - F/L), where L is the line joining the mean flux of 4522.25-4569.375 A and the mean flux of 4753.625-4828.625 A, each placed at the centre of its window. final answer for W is 5.2 A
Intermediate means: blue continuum 10.1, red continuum 10.7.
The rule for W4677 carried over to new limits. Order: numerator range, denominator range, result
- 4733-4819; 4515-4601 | 1.16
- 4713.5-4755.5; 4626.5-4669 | 1.12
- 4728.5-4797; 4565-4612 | 1.13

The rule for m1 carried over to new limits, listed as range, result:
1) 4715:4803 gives 13.25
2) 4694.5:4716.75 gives 12.2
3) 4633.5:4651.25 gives 11.44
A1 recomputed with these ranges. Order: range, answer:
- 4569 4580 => 10.71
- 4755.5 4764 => 10.56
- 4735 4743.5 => 11.54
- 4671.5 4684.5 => 12.59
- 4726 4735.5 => 11.91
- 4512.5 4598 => 12.45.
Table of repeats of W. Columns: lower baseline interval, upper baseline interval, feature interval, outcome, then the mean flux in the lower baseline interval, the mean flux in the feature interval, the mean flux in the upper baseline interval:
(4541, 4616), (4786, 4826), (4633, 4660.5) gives 2.6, 9.95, 9.24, 10.7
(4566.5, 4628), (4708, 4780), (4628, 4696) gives 0.9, 9.66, 9.75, 10.1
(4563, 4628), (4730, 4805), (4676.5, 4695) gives 0.6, 9.73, 9.82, 10.5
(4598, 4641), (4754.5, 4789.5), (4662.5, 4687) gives -1.7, 8.98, 10.3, 10.8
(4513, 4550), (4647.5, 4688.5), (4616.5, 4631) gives 1.9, 9.87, 8.69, 10.1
